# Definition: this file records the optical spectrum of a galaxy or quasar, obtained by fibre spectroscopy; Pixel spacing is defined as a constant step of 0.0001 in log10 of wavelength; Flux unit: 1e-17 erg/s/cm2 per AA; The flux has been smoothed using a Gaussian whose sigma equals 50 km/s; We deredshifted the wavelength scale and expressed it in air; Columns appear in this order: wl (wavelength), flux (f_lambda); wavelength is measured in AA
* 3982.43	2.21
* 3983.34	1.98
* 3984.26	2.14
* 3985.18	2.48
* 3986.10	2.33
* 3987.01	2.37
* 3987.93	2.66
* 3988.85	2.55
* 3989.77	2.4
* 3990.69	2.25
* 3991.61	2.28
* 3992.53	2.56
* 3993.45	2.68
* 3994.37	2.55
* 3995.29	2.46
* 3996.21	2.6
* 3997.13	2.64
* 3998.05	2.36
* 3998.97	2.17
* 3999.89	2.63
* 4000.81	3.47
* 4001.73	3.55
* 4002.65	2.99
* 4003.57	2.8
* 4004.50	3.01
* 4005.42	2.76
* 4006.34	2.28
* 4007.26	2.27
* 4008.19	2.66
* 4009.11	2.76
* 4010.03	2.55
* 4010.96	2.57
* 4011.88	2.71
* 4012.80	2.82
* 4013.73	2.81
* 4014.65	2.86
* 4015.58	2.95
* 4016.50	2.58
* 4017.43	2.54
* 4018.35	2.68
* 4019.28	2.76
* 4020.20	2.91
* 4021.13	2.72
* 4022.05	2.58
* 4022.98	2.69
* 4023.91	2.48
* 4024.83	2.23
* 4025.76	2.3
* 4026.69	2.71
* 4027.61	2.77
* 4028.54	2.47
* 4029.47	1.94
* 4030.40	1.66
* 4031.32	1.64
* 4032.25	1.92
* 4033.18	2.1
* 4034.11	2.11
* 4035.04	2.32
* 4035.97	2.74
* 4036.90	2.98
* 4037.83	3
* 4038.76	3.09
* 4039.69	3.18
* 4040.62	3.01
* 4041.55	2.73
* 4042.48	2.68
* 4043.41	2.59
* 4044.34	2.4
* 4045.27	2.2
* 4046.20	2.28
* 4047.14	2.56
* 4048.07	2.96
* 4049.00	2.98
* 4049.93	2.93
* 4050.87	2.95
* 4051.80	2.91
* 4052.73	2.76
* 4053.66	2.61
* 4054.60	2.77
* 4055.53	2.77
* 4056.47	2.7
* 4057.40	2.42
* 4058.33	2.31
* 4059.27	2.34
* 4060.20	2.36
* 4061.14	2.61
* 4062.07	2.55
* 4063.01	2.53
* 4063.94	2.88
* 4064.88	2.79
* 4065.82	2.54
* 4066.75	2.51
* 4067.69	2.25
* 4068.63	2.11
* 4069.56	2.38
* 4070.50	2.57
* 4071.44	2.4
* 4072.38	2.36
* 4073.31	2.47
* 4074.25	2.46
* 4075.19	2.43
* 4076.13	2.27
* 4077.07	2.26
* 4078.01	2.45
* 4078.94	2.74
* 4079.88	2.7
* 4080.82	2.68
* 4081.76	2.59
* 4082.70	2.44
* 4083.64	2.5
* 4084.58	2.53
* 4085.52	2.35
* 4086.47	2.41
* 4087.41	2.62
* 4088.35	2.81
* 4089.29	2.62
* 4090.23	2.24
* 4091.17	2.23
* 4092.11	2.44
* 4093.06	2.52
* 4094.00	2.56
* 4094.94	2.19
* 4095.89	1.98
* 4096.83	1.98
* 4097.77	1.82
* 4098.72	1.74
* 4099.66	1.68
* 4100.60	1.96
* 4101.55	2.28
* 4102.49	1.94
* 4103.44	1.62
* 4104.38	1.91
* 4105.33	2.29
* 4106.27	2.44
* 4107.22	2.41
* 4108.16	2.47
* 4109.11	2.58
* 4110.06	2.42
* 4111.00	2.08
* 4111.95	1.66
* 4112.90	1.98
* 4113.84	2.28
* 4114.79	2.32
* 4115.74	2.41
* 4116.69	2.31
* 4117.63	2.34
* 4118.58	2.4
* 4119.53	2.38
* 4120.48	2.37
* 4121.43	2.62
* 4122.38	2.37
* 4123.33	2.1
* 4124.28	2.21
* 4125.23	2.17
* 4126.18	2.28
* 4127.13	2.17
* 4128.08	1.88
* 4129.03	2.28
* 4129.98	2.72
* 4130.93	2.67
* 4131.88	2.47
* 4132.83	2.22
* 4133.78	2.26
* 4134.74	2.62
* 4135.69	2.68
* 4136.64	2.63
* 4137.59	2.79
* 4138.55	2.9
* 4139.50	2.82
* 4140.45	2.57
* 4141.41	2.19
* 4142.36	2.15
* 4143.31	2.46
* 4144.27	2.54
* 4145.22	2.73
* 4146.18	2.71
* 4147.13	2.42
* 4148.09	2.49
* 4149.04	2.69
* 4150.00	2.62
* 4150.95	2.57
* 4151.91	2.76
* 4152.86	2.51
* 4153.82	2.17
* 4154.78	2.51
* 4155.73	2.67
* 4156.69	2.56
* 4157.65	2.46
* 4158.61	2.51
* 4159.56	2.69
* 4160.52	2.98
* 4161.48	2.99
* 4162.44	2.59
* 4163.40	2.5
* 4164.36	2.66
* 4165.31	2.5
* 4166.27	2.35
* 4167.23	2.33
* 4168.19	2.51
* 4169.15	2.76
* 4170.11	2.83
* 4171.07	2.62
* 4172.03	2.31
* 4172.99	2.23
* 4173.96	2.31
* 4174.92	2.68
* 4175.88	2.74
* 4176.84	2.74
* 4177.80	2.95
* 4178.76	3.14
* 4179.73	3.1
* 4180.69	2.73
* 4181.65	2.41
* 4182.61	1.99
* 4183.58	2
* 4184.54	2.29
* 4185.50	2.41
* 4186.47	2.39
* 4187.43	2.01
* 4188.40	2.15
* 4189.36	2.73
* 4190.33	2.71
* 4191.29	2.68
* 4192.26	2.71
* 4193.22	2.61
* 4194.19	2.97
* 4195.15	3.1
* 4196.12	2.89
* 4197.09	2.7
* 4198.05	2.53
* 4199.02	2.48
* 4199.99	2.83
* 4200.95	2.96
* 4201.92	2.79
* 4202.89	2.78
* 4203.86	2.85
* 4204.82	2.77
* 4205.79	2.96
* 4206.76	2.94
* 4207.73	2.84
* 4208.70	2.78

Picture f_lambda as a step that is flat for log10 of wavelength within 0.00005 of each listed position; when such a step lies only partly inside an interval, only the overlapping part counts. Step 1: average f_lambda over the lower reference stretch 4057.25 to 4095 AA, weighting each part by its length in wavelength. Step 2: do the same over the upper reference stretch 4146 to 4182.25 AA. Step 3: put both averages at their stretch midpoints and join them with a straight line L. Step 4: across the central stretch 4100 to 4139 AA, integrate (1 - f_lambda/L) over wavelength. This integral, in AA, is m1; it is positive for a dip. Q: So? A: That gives 3.6 AA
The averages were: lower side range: 2.48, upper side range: 2.61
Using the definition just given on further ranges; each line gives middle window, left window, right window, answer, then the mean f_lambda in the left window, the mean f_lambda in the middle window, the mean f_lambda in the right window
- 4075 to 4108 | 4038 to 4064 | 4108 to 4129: 1.74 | 2.68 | 2.3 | 2.26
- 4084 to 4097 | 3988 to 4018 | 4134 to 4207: 1.14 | 2.66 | 2.4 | 2.61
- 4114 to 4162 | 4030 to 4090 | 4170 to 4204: 1.90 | 2.54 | 2.49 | 2.62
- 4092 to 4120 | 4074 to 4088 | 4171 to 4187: 3.68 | 2.5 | 2.18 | 2.53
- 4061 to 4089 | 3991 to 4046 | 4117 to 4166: 0.52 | 2.6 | 2.51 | 2.5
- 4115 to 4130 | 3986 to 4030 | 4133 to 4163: 1.68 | 2.62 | 2.3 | 2.58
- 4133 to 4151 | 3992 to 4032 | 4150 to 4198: 0.17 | 2.6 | 2.56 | 2.59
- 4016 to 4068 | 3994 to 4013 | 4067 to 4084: -0.22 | 2.7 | 2.57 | 2.45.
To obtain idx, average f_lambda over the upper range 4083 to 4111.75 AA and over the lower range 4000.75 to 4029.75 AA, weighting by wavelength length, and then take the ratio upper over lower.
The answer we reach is 0.8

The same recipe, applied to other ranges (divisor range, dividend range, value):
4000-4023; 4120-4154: 0.89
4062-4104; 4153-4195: 1.09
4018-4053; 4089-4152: 0.91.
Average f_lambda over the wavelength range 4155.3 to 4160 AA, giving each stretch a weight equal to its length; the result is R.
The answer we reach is 2.58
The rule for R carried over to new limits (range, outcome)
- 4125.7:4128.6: 2.11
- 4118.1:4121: 2.38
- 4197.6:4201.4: 2.7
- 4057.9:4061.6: 2.4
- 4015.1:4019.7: 2.7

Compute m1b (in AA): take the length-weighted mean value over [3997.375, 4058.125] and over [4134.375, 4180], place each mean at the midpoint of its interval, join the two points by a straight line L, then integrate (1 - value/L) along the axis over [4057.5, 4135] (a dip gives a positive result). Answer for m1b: 8.2 AA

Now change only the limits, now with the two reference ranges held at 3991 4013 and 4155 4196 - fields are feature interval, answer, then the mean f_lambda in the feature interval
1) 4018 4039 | 1.5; 2.46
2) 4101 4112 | 1.8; 2.19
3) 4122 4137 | 1.5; 2.36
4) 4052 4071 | 0.7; 2.54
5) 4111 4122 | 1.4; 2.27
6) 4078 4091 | 0.4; 2.55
